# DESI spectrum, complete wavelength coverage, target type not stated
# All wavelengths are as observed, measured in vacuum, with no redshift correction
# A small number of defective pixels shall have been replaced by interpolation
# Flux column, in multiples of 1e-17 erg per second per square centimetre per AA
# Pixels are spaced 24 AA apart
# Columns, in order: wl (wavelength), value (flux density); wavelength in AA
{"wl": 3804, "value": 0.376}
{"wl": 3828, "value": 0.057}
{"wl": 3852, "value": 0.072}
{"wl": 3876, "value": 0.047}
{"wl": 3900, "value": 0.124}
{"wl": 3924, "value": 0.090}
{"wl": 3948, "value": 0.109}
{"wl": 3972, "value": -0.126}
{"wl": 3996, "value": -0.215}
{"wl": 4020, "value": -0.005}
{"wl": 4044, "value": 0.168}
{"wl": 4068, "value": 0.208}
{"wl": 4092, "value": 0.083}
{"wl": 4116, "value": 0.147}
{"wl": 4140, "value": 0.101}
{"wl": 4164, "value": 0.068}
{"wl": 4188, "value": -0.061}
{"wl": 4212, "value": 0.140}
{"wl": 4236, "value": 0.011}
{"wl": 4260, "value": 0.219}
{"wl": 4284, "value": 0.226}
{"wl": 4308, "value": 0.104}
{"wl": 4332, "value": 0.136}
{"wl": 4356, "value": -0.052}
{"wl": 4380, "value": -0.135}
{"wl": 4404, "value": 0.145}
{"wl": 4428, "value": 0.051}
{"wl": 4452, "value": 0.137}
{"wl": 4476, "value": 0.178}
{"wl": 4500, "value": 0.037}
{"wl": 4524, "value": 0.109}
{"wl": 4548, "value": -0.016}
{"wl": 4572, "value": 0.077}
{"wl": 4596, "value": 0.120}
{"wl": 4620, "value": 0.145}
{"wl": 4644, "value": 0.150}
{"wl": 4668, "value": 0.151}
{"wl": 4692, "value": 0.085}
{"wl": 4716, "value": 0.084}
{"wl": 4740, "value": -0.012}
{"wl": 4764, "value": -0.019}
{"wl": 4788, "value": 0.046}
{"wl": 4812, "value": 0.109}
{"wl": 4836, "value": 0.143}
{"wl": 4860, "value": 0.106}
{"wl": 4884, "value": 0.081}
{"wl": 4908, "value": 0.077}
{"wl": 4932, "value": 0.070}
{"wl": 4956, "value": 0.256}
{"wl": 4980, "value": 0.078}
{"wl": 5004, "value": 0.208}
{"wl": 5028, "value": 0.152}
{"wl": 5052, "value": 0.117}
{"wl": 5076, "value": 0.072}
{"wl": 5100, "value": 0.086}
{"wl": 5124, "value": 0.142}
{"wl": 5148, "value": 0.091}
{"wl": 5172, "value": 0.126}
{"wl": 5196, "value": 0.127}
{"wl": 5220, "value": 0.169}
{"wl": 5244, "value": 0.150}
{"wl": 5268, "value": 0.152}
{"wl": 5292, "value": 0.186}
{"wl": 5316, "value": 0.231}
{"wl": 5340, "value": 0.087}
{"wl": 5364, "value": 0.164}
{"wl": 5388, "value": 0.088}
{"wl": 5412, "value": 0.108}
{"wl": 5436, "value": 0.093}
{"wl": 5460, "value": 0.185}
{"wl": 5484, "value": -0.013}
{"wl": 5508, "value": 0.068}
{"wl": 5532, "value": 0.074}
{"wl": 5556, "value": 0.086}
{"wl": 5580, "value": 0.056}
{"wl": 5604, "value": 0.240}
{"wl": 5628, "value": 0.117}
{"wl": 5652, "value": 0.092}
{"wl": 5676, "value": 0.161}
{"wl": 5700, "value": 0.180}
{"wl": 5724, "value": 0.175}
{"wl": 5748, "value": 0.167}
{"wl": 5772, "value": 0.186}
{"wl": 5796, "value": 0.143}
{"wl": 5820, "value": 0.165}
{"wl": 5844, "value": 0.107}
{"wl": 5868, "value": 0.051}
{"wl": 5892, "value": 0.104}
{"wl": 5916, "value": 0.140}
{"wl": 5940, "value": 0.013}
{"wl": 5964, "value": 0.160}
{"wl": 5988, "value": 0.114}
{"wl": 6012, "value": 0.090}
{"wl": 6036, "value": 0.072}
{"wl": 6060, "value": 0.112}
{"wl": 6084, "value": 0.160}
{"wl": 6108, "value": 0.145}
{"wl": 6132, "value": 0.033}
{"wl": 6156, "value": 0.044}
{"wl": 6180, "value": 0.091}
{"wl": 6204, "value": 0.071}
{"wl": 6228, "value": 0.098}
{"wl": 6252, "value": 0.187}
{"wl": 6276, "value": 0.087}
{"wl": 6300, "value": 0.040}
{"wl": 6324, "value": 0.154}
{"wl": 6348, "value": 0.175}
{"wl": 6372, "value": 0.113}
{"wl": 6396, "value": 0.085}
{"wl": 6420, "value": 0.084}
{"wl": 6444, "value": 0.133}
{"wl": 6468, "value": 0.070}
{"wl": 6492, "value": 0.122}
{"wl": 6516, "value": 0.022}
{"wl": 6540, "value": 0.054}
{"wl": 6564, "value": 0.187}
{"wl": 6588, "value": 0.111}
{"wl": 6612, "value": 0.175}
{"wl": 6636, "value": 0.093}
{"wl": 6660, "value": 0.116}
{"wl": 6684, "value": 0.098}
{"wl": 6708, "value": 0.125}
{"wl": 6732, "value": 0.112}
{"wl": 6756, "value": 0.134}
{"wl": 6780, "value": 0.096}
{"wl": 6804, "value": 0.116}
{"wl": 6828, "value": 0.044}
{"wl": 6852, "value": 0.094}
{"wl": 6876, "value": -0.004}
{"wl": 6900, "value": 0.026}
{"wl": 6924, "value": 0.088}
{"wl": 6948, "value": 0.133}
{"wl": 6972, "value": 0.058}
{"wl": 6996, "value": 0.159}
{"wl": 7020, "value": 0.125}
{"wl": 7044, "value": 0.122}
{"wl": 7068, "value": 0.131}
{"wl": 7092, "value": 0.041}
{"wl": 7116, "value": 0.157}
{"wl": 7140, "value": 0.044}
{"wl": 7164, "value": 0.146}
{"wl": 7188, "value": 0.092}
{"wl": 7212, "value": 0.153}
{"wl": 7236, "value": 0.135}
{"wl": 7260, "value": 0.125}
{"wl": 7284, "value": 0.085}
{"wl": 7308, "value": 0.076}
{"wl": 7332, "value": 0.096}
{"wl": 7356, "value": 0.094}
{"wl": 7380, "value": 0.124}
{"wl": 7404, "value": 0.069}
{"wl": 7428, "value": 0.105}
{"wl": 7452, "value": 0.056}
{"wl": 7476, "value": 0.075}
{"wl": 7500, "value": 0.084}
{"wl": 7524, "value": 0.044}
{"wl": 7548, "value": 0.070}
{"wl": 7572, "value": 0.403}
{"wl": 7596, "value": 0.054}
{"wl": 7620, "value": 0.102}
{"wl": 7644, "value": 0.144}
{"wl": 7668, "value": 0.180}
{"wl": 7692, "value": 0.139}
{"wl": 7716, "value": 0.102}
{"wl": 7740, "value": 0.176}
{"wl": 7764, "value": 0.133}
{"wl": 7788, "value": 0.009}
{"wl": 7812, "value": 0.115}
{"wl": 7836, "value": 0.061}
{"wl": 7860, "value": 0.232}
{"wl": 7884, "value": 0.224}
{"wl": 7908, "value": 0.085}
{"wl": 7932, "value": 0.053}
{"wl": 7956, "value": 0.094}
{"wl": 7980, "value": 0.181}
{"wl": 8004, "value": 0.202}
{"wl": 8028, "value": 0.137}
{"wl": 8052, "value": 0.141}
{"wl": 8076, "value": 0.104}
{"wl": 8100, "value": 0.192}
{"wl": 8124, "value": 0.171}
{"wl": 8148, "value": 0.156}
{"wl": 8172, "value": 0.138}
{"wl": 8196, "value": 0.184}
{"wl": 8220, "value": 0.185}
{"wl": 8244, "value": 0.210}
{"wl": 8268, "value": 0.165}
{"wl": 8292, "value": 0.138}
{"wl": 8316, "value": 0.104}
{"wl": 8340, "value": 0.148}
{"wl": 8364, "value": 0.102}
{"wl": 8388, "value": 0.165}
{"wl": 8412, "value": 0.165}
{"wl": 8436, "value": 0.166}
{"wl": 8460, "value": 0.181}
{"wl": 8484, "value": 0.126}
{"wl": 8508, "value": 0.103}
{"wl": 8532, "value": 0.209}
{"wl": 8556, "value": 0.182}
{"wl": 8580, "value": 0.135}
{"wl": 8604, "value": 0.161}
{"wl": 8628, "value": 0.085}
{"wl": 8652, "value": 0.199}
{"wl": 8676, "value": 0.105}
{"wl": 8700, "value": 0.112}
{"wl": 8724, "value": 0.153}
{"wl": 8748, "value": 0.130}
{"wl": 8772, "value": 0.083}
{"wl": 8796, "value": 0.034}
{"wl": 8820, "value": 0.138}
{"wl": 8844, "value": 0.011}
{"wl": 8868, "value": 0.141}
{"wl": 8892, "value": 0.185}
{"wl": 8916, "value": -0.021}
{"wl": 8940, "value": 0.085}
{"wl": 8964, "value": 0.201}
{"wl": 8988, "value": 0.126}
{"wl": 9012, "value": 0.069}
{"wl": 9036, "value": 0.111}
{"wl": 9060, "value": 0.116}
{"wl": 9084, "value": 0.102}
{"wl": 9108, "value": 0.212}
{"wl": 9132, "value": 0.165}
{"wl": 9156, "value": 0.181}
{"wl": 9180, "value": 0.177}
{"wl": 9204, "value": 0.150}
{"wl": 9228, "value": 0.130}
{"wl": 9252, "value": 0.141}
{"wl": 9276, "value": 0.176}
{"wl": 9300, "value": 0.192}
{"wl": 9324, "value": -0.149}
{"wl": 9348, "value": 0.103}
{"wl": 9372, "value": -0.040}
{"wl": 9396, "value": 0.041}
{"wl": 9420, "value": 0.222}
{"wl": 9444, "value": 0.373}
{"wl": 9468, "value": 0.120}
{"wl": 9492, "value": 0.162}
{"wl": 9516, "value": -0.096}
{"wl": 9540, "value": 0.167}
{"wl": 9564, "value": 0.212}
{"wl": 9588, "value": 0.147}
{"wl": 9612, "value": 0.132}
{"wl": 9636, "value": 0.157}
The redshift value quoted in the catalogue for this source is 1.031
